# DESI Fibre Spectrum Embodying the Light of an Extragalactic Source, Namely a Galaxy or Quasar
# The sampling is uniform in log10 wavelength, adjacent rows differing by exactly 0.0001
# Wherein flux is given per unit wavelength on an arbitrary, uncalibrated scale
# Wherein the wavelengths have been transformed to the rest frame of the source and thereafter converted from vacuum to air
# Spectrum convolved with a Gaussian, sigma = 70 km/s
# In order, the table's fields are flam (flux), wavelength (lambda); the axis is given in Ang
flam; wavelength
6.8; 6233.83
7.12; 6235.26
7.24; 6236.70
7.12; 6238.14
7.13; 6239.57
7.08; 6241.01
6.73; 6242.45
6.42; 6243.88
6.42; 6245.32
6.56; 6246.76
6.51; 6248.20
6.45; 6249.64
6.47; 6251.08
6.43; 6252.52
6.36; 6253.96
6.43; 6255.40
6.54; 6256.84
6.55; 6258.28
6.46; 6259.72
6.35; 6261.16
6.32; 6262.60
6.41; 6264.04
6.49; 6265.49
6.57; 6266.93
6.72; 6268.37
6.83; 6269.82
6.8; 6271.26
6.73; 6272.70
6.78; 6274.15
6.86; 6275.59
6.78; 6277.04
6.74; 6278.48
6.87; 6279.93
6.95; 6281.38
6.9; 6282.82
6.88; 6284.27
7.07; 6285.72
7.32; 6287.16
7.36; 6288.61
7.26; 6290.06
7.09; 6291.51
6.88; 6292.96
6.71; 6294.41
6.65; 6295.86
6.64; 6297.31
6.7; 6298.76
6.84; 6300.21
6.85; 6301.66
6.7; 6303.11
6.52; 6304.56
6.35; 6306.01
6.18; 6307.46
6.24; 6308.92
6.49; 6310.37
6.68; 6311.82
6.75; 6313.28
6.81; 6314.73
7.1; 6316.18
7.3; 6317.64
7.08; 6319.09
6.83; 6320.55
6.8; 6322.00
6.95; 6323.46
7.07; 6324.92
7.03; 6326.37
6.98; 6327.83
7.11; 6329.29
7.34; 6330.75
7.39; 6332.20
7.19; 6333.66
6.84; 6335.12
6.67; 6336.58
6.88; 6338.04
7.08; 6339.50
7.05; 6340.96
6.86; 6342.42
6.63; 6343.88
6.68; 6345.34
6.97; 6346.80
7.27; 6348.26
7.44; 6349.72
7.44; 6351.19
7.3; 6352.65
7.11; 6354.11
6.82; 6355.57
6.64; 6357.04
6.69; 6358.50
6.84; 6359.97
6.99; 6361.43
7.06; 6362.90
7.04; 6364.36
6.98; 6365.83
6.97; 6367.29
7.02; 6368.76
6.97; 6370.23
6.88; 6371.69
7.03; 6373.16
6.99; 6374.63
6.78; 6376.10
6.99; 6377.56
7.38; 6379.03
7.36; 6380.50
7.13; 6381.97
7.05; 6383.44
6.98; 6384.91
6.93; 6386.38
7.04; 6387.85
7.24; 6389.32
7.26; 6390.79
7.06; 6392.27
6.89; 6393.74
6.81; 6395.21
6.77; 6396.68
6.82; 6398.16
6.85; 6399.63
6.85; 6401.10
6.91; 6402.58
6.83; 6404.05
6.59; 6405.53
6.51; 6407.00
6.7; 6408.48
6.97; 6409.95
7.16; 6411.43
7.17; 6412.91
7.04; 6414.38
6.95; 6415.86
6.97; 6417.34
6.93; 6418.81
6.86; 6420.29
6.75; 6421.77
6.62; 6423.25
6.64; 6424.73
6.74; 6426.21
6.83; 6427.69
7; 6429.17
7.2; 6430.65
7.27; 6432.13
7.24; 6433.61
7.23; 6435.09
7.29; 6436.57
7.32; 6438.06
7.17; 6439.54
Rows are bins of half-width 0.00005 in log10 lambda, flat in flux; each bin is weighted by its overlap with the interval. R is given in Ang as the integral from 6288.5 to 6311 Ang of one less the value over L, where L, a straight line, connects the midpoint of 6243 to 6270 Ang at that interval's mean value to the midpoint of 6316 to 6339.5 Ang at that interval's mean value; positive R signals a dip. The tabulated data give 0.4 Ang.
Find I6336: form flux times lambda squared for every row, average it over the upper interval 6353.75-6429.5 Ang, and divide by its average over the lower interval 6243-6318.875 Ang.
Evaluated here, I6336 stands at 1.1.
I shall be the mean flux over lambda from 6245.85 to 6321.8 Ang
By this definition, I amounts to 6.71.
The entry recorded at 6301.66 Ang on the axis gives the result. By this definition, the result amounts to 6.85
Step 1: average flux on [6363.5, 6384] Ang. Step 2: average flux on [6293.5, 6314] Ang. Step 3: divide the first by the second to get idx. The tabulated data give 1.07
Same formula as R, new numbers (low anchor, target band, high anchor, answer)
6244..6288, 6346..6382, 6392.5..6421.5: -1.24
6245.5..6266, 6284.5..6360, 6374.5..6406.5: -2.31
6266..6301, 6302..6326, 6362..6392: 0.63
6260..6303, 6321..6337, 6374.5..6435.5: -0.41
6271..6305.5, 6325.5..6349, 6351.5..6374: -0.23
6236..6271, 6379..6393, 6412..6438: -0.46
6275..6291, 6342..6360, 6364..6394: 0.13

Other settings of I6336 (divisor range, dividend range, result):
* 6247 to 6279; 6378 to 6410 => 1.10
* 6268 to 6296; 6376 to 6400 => 1.05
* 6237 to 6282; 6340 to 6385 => 1.09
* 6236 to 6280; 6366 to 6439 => 1.10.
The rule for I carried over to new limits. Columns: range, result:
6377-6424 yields 6.95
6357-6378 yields 6.94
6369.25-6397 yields 7.03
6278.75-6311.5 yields 6.79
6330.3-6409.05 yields 6.98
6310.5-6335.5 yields 7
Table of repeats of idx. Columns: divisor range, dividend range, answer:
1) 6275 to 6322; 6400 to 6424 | 1.01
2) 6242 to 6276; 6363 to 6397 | 1.07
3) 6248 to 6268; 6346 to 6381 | 1.09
